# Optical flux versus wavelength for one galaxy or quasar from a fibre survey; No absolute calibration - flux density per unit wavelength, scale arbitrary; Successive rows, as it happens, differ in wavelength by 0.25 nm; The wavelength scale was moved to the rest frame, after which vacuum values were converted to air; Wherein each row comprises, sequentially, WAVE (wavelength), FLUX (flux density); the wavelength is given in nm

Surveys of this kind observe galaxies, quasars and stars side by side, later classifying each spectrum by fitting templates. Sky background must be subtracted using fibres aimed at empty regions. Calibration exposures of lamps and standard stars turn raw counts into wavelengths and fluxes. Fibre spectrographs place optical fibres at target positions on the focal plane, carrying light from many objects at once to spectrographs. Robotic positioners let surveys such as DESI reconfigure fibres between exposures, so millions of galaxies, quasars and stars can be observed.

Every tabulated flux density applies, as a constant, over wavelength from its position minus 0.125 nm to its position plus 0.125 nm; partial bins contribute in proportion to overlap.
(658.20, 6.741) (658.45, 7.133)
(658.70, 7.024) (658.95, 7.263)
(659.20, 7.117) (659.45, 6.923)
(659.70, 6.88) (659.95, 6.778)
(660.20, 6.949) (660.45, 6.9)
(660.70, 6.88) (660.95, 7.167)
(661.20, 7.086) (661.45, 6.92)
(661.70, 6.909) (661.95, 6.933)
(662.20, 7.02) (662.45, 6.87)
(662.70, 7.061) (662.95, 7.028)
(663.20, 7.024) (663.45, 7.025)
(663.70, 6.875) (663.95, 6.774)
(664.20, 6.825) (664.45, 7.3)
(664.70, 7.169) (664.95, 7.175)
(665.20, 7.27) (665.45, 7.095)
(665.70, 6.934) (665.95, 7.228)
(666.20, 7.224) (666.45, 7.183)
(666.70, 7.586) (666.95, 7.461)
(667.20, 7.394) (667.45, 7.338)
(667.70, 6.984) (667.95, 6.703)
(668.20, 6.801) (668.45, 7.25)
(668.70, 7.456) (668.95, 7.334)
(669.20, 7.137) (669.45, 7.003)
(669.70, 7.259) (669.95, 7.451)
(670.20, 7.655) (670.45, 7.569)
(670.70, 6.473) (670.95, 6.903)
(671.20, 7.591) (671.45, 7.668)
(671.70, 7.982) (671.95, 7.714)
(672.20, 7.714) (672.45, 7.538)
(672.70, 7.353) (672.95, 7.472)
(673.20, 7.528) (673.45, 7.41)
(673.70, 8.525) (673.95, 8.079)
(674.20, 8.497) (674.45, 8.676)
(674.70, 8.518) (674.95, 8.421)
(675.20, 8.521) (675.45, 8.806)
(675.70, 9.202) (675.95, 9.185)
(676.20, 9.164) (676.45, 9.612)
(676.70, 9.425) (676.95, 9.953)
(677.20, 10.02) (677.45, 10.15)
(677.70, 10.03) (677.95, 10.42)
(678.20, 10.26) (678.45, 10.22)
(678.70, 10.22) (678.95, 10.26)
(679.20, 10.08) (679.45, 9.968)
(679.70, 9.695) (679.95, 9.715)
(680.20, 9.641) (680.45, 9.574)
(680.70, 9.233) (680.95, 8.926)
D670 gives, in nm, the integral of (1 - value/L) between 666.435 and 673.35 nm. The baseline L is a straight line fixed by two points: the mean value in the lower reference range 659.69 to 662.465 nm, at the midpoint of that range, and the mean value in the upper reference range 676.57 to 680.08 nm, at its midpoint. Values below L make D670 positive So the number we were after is 0.951 nm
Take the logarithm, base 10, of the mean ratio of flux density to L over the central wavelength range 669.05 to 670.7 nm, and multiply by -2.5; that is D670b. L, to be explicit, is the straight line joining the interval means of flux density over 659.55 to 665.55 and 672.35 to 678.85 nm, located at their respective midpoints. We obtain 0.117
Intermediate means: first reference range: 7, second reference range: 8.98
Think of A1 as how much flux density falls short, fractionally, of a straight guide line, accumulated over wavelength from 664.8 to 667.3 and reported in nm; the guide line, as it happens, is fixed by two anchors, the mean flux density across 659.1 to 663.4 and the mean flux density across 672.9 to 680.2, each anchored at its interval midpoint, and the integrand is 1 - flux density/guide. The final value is 0.14 nm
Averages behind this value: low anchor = 6.97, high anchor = 9.27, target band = 7.25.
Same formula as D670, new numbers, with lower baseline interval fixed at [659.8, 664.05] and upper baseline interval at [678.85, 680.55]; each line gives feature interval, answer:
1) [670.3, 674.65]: 0.49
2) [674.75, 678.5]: -0.07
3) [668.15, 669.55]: 0.15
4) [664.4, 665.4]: 0.03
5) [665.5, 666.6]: 0.07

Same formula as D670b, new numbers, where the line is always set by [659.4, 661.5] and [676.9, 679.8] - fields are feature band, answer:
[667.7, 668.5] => 0.201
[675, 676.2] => 0.083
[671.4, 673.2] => 0.185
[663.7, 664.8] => 0.092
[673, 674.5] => 0.156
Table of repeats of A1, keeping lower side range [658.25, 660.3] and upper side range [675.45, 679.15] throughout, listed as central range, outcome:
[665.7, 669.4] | 0.49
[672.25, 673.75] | 0.26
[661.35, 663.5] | 0.15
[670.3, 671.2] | 0.18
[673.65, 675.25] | 0.16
